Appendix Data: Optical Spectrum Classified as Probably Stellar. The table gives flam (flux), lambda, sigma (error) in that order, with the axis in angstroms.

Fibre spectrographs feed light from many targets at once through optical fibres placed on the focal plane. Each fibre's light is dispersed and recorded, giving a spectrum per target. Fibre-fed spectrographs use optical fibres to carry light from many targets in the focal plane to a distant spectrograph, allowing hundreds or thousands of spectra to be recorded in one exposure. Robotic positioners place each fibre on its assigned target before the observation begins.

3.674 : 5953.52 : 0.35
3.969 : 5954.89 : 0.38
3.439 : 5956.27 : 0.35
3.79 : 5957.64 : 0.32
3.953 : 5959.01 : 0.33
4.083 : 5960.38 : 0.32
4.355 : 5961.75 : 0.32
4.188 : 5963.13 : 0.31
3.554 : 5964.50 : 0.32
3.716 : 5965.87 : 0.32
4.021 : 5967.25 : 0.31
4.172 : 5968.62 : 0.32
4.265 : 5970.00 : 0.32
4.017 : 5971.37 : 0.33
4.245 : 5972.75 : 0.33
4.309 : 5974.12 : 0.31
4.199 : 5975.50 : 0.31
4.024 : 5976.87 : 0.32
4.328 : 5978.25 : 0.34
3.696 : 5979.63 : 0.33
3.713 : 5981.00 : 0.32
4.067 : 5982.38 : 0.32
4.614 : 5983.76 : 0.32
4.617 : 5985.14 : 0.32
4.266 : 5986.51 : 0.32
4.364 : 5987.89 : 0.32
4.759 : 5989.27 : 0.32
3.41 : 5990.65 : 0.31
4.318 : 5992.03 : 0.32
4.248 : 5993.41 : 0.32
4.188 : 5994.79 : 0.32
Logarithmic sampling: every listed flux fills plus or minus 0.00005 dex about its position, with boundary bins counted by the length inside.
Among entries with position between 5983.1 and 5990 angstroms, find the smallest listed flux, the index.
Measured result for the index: 4.266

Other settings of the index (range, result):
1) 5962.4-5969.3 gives 3.554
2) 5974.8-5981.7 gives 3.696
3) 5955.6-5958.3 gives 3.439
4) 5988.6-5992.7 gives 3.41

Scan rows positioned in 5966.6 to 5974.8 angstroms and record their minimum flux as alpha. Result 4.017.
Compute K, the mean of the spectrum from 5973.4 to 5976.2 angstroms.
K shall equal 4.26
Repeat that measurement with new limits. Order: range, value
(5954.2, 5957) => 3.7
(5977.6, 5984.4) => 4.08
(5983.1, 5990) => 4.52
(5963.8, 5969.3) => 3.87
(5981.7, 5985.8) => 4.43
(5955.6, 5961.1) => 3.83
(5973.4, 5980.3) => 4.11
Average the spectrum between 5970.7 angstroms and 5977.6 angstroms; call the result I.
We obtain 4.16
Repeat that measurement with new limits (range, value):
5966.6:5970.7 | 4.16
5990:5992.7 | 3.87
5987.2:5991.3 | 4.18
